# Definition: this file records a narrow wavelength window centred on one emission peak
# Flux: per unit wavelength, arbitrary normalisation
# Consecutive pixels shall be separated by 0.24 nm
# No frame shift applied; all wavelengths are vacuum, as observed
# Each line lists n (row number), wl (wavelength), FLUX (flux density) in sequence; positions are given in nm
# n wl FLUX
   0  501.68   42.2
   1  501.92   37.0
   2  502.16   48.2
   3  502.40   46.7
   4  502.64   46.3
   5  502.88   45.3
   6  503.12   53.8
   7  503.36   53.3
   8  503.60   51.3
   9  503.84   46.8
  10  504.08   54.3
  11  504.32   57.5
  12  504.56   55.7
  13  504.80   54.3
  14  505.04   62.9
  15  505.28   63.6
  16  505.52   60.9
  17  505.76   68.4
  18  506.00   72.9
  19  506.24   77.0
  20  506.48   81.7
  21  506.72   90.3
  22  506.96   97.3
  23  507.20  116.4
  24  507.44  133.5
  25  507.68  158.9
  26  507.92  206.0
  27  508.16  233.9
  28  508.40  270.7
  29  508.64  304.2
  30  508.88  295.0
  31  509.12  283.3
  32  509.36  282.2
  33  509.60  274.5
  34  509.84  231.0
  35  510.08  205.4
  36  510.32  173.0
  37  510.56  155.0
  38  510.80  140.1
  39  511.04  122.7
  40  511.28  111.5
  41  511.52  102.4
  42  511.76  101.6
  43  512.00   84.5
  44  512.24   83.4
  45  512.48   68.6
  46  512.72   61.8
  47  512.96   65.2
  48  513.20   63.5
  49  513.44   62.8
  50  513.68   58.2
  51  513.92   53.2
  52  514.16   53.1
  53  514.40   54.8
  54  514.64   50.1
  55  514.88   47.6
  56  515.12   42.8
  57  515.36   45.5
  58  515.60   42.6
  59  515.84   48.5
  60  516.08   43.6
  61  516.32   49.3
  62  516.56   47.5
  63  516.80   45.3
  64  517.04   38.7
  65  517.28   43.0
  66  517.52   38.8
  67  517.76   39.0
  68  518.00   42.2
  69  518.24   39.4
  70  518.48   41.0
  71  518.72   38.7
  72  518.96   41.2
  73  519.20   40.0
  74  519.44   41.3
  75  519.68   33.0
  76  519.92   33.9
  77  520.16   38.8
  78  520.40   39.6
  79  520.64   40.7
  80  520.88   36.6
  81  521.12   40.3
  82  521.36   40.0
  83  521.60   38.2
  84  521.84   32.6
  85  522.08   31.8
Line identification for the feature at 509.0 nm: C IV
